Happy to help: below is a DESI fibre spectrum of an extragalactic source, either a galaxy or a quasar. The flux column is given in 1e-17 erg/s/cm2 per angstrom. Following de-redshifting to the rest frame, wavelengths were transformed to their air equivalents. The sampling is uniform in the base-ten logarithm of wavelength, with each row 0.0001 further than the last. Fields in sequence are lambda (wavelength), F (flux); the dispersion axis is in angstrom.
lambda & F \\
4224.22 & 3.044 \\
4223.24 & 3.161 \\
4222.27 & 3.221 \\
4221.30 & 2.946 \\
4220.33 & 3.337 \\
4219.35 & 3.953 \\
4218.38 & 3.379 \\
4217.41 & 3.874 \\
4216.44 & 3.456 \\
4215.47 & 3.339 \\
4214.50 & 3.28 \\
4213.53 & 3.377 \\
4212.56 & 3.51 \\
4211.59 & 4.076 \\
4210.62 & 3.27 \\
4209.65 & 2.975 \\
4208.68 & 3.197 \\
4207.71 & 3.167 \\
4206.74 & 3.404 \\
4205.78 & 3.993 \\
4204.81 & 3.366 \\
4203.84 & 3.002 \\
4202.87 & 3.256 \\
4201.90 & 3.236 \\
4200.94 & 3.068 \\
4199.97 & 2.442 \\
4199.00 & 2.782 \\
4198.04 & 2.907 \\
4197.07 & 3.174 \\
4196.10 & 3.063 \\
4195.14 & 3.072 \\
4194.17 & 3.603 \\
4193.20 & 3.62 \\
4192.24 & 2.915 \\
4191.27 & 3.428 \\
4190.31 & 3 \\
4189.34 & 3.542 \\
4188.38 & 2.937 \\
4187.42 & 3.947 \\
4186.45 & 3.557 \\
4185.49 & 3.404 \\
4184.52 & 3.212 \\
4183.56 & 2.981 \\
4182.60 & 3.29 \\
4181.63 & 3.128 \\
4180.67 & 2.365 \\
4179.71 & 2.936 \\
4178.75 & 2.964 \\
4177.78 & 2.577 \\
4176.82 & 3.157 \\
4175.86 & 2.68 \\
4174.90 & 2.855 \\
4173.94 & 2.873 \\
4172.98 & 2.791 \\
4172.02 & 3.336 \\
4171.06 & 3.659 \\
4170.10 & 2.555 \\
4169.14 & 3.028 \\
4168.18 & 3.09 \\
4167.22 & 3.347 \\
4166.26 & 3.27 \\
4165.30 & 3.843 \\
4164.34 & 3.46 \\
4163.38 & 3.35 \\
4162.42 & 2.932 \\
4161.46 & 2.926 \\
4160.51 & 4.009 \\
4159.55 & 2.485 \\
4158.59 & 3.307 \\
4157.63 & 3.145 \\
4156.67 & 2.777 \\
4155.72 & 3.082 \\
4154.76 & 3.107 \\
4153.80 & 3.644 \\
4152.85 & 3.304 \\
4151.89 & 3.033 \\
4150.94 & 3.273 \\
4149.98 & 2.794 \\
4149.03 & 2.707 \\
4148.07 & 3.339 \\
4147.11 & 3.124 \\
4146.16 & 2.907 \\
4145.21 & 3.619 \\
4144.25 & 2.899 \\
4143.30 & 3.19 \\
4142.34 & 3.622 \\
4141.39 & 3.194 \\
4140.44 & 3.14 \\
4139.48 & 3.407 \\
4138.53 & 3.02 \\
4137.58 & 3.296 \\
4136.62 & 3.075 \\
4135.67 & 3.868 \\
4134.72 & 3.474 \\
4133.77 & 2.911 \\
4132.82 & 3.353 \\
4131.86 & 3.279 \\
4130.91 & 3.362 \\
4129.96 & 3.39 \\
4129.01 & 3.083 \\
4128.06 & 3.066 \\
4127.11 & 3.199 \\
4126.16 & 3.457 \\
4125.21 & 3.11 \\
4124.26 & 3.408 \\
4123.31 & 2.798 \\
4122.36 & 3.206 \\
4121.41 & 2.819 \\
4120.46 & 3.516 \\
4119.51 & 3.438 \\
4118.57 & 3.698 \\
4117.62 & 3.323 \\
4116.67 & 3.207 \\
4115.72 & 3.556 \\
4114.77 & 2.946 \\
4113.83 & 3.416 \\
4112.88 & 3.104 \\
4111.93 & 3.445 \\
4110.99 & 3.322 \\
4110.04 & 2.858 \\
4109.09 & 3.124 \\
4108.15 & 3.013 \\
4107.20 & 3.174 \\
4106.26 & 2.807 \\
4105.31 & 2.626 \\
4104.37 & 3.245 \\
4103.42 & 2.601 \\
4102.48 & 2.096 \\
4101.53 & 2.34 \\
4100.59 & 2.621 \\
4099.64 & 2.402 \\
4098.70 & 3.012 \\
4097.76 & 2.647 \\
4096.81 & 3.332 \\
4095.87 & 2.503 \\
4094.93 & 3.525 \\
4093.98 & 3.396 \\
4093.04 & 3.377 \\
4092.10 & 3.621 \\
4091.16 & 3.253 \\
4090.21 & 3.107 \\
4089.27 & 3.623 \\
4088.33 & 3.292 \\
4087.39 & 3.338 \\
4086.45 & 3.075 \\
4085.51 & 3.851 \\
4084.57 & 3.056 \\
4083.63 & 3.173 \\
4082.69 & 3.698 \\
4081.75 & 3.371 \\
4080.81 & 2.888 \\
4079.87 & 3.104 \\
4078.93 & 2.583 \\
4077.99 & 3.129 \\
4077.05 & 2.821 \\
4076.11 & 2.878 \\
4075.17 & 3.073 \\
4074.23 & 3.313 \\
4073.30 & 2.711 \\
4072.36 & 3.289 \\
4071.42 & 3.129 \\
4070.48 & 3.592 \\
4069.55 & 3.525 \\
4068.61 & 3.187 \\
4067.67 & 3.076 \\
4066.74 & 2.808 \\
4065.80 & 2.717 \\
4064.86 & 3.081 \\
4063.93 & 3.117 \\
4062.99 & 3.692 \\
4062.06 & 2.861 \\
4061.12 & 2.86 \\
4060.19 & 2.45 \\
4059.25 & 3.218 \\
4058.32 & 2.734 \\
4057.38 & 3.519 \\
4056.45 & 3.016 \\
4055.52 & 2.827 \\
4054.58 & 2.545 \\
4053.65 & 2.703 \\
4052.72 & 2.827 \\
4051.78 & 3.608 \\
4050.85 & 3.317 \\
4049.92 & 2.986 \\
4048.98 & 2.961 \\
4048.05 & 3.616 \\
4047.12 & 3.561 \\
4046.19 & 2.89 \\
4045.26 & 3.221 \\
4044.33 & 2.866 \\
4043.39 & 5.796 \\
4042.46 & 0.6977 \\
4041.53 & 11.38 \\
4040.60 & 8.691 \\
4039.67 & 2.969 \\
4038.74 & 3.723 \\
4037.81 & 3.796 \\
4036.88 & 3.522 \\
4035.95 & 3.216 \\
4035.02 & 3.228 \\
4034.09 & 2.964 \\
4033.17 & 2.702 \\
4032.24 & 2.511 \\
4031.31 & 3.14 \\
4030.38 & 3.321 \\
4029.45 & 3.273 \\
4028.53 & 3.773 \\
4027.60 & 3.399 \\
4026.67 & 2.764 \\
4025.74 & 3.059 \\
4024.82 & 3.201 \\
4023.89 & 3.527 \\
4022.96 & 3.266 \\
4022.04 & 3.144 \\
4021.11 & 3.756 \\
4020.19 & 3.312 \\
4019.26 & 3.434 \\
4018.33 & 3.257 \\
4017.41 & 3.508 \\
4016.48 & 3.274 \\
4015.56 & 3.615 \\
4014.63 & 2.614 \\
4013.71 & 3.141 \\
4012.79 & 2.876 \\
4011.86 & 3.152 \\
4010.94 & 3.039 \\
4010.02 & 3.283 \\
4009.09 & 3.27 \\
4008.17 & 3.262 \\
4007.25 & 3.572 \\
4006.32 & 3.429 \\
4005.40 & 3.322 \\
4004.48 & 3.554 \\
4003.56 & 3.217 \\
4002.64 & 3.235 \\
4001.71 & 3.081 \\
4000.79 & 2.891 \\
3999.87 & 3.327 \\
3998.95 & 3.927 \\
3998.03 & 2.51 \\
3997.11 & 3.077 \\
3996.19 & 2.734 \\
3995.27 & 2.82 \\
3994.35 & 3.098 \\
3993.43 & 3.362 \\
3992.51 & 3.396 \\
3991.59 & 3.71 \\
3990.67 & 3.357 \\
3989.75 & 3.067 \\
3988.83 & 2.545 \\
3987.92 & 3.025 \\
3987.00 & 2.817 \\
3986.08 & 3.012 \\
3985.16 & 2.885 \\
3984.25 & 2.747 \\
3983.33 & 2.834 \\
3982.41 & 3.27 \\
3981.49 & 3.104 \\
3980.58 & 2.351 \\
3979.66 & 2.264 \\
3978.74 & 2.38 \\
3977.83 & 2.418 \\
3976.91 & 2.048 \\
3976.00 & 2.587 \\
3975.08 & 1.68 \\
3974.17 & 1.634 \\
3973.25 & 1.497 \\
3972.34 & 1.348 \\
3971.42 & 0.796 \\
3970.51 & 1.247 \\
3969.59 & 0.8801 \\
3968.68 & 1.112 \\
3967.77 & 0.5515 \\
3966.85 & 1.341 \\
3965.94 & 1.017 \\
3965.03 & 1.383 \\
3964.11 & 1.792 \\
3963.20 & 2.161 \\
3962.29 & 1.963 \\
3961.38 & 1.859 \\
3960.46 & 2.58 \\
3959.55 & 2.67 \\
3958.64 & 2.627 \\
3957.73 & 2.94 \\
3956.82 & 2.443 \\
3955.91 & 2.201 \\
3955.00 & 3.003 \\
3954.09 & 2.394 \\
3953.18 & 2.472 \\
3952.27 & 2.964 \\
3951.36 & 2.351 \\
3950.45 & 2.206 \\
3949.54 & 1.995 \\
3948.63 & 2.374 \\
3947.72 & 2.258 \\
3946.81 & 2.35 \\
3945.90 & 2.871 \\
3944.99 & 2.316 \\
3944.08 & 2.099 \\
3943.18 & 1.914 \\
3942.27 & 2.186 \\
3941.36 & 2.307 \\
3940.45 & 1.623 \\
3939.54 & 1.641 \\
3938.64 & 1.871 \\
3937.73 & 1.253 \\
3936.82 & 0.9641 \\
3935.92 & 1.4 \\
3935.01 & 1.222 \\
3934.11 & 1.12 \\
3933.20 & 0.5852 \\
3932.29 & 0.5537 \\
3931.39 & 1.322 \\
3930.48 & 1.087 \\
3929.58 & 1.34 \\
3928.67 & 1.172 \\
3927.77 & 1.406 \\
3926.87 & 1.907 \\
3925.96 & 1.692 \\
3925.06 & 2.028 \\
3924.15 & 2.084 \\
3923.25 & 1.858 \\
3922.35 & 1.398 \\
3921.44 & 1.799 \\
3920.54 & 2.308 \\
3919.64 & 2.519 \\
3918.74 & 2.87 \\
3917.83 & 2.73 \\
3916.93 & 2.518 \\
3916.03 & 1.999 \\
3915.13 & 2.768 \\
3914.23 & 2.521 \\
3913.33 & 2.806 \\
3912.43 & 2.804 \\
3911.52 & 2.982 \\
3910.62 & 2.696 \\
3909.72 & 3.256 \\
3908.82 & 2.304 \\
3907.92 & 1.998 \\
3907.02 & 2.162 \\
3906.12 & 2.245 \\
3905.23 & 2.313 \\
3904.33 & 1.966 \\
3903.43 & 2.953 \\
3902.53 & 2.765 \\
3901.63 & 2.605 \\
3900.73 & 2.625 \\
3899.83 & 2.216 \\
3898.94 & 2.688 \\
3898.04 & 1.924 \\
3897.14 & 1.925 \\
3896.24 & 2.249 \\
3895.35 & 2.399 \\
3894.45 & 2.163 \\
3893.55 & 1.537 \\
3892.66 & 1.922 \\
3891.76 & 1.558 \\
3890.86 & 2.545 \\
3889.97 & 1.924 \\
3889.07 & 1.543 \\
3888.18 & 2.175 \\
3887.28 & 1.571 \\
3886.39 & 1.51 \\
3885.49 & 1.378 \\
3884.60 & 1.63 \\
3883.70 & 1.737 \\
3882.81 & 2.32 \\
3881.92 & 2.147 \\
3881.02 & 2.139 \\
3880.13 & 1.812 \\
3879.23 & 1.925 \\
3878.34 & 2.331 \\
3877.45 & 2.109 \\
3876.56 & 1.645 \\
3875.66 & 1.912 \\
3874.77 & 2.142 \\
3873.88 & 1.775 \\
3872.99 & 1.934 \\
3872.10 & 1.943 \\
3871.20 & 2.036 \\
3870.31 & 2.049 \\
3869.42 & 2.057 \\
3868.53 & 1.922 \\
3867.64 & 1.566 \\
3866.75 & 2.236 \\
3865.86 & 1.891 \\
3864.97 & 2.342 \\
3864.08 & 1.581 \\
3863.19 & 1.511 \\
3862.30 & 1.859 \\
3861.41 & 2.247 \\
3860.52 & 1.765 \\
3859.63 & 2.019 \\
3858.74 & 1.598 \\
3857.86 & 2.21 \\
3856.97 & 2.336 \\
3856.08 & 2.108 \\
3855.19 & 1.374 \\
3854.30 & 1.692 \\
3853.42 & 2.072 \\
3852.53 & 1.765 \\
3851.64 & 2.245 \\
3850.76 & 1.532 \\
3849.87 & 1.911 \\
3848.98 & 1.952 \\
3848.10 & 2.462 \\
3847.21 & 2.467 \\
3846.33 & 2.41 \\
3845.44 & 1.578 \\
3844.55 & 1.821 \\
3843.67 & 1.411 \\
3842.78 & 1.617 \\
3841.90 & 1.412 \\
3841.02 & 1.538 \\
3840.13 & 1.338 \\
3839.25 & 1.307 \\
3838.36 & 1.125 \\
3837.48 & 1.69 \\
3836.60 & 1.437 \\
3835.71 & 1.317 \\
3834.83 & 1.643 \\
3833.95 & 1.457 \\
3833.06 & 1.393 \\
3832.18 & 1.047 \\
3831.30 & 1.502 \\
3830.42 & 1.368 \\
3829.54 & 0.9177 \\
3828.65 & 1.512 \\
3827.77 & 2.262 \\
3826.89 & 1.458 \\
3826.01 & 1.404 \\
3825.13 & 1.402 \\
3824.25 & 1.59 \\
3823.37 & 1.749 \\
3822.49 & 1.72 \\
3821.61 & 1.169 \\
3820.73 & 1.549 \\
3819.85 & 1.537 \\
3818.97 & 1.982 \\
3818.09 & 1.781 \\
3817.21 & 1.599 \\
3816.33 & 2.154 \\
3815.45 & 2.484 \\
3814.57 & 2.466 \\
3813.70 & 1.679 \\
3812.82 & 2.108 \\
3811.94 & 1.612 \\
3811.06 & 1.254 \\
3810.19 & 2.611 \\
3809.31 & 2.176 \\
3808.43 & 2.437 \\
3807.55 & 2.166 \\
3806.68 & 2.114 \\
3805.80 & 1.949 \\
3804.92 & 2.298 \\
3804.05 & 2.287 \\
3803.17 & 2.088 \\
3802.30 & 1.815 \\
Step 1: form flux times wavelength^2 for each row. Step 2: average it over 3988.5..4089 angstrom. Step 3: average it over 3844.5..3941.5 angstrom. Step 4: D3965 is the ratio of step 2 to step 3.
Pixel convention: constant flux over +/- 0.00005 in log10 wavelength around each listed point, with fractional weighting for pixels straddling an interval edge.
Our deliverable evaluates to 1.80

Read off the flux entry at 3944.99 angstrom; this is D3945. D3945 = 2.316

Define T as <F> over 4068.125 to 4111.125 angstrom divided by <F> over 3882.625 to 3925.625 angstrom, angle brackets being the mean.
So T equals 1.38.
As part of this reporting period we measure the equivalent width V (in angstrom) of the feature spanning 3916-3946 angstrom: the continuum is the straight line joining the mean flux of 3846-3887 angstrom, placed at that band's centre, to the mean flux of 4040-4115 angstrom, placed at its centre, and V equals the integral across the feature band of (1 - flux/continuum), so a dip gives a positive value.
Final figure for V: 7.6 angstrom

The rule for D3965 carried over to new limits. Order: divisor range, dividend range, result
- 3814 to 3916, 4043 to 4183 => 1.83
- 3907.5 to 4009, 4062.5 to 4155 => 1.48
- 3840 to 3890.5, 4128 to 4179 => 1.93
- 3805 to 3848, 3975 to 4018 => 1.93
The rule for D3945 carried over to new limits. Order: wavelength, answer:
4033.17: 2.702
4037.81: 3.796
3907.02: 2.162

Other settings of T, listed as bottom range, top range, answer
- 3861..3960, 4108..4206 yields 1.54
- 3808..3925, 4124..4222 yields 1.64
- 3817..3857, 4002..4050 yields 2.13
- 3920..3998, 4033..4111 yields 1.55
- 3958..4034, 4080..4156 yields 1.15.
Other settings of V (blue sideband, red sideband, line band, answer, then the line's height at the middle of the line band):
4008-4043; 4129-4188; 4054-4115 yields 5.6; 3.38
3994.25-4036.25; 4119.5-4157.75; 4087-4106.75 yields 1.3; 3.2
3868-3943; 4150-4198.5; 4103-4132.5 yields -2.8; 2.91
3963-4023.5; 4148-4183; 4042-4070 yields -2.2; 2.85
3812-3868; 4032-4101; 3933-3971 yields 8.9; 2.52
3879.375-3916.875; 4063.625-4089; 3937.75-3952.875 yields 1.7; 2.46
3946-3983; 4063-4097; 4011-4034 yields -5.0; 2.63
